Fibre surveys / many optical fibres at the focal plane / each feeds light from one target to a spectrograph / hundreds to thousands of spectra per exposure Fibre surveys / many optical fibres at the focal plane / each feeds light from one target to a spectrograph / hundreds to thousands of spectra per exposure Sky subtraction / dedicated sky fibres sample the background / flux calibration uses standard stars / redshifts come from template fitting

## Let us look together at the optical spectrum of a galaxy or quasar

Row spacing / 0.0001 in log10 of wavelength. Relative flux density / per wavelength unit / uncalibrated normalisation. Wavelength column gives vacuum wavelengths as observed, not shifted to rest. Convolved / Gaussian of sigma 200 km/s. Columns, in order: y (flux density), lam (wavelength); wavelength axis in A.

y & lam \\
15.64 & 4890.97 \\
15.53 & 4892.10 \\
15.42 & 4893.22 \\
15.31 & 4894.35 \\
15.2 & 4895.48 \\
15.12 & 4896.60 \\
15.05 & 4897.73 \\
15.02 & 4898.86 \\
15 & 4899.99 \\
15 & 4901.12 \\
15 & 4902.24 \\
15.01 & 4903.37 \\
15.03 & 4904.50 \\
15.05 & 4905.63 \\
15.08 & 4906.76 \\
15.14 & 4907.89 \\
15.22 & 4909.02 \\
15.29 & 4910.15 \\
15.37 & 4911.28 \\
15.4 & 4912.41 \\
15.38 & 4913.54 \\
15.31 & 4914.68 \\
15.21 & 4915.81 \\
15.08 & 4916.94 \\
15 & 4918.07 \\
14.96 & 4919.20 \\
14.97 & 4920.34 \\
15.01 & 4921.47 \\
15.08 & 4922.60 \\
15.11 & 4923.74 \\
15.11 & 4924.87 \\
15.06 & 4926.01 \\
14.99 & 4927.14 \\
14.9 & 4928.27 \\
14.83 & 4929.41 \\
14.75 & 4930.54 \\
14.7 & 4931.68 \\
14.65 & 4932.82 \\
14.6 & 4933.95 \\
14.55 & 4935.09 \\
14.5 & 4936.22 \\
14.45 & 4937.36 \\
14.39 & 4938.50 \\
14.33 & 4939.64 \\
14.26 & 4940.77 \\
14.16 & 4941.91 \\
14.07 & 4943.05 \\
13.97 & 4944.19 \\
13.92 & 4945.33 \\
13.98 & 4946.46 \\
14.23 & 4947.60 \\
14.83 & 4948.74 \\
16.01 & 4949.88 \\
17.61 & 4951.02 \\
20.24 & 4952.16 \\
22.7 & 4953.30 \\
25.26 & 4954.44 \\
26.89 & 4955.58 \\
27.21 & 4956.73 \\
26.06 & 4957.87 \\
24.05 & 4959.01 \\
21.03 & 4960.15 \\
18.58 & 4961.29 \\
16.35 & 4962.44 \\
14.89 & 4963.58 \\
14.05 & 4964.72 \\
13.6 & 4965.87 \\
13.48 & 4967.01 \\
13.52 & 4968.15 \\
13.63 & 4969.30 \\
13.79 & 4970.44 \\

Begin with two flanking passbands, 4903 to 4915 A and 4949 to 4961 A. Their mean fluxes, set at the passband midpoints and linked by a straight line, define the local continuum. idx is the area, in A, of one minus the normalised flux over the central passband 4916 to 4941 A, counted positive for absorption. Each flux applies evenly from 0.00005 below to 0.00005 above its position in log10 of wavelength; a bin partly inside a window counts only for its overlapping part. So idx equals 4.6 A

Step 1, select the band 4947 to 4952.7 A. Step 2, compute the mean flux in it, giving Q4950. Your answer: 16.5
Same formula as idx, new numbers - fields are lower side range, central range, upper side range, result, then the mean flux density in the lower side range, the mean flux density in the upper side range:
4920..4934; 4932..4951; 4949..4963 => 3.85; 14.9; 21.7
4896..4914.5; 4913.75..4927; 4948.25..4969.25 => 0.95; 15.1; 19.1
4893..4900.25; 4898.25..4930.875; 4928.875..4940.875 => -0.47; 15.1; 14.6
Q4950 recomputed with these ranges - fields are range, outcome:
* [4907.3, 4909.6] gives 15.2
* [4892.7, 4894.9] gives 15.3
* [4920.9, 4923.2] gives 15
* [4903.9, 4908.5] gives 15.1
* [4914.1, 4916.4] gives 15.2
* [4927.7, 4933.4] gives 14.8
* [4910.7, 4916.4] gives 15.3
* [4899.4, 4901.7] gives 15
